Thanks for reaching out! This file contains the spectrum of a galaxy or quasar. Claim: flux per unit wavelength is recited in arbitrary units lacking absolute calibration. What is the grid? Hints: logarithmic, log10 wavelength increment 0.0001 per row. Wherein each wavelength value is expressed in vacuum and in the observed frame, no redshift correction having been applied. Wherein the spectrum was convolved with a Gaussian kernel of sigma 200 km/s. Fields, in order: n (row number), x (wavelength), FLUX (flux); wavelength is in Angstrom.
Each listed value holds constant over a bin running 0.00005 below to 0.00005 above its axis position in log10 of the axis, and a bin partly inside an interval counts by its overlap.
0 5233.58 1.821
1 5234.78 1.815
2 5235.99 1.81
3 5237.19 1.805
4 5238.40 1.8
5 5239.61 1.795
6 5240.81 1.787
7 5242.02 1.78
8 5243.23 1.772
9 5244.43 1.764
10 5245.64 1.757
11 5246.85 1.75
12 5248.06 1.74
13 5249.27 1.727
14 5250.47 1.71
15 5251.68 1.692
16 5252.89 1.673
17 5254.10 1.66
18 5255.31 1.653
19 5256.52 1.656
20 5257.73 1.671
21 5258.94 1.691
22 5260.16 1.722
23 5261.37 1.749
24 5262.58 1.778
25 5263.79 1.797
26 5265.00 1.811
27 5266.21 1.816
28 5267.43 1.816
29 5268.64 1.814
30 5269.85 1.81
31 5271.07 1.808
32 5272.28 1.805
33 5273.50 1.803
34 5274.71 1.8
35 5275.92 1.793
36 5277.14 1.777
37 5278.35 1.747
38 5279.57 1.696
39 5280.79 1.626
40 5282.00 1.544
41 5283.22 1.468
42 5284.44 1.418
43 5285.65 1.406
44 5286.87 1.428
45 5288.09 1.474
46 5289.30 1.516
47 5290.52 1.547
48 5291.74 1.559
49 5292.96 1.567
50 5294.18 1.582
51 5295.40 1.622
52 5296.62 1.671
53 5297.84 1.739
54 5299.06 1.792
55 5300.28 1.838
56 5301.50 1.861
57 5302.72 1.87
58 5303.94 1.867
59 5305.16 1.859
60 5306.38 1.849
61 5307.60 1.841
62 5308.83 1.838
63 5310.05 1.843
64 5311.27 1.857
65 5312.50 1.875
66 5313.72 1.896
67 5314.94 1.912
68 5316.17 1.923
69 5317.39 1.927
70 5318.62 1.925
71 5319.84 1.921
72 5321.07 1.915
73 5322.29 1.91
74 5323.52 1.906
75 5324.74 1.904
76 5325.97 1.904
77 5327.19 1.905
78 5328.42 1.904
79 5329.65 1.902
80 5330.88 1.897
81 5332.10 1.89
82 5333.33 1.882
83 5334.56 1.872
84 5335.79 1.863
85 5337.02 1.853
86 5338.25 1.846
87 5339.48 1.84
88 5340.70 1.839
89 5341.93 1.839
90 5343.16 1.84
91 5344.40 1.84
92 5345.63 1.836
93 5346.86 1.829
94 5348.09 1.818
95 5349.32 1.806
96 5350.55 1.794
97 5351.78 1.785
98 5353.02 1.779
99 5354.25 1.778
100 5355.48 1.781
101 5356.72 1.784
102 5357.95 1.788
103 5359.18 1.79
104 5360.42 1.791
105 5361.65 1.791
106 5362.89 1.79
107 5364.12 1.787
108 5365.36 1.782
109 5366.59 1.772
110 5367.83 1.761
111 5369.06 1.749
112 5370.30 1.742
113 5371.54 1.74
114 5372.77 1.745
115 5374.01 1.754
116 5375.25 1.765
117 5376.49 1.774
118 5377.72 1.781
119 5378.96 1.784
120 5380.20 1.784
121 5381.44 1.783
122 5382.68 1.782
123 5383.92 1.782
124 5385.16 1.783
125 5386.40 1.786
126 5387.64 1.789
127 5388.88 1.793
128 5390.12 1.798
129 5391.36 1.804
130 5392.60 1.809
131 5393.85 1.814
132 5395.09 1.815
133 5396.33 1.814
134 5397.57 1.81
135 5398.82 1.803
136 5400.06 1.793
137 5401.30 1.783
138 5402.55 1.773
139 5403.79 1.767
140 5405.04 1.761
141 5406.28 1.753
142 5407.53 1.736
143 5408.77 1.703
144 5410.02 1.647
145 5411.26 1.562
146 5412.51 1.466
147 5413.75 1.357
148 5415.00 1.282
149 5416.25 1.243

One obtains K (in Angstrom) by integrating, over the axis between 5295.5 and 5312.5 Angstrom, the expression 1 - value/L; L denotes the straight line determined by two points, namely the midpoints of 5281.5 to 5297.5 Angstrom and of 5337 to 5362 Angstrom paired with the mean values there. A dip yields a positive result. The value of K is -2.4 Angstrom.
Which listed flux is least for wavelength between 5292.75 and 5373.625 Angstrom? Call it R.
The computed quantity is 1.567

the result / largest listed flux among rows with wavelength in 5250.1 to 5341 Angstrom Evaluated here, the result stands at 1.927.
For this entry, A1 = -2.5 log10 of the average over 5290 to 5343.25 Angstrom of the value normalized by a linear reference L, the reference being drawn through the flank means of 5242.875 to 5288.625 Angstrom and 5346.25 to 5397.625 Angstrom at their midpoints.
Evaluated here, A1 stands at -0.06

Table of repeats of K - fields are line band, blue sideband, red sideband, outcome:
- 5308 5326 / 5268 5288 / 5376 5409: -2.0 Angstrom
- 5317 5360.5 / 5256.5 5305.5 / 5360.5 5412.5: -3.0 Angstrom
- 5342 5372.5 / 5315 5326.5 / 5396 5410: 1.0 Angstrom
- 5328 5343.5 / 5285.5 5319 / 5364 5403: -0.9 Angstrom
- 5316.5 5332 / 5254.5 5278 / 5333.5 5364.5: -0.9 Angstrom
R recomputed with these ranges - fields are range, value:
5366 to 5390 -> 1.74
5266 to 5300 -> 1.406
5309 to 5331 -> 1.843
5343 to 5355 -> 1.778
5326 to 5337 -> 1.863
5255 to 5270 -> 1.653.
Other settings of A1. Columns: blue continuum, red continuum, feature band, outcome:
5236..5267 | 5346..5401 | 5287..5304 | 0.059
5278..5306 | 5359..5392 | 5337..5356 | -0.055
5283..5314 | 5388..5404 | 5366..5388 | 0.006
